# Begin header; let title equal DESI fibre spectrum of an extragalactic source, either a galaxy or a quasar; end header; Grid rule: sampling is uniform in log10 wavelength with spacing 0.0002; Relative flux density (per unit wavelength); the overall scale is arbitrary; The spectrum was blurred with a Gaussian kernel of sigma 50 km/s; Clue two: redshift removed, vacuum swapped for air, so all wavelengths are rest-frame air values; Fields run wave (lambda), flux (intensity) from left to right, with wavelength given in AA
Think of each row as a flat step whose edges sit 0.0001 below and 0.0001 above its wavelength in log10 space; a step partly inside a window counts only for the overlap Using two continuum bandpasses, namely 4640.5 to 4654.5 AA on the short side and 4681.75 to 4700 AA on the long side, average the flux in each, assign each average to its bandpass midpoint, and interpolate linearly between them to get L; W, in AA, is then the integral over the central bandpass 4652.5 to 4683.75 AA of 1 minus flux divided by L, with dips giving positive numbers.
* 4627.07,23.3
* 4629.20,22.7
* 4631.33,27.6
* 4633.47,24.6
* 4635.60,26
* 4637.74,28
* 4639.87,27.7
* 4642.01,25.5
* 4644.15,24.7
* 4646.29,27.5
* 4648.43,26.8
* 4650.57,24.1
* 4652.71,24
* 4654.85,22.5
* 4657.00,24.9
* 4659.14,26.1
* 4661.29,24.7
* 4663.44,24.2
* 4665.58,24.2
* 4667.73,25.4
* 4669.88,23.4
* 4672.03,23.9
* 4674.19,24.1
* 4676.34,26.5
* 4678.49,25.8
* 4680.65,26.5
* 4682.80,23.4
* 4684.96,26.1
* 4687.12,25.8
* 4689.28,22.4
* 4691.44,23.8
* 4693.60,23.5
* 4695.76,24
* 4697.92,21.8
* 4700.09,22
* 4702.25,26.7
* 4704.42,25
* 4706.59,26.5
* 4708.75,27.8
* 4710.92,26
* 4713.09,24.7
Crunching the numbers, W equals -0.1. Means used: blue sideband 25.4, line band 24.7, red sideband 23.7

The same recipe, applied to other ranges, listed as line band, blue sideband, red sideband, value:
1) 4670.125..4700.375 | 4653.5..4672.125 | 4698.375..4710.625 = 0.8 AA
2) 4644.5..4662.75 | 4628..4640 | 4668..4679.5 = 0.2 AA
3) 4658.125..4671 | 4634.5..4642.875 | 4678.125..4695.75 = 0.5 AA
